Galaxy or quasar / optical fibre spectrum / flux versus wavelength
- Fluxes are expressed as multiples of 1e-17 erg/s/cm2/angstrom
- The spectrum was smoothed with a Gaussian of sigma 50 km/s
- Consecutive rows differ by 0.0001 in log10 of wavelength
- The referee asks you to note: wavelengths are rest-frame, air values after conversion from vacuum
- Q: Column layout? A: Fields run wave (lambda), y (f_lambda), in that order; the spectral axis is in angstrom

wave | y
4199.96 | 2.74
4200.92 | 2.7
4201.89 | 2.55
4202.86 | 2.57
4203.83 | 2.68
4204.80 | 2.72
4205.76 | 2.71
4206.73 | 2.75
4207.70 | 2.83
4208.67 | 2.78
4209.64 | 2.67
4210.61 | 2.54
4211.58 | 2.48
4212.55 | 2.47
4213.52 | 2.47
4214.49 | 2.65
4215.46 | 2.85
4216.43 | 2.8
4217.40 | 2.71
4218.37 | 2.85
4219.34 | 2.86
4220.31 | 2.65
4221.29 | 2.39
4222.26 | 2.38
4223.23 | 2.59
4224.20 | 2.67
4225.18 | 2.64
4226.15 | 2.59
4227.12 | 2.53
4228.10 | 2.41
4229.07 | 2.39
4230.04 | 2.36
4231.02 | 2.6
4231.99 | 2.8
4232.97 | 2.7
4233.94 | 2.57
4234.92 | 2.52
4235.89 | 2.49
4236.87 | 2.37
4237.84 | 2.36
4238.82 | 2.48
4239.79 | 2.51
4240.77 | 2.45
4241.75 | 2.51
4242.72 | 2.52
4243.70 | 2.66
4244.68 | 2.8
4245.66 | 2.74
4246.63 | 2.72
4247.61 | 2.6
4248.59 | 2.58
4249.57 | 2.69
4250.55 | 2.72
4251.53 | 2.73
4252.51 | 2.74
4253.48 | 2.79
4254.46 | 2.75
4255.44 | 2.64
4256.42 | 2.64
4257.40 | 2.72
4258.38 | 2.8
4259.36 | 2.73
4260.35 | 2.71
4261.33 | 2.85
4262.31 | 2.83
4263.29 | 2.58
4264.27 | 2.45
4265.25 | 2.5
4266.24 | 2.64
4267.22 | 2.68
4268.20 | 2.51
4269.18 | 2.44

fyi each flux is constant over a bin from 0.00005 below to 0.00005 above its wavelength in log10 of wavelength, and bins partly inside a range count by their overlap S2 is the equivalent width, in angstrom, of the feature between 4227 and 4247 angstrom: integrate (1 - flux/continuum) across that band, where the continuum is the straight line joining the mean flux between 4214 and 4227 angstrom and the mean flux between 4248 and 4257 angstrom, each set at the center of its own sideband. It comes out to 1.0 angstrom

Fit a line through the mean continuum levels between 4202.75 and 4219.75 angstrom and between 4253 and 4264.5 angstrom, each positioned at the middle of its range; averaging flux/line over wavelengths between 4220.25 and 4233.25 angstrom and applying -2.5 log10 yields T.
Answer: 0.06 mag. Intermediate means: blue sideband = 2.69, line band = 2.54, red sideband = 2.71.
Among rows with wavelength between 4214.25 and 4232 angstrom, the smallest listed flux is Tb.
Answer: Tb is 2.36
